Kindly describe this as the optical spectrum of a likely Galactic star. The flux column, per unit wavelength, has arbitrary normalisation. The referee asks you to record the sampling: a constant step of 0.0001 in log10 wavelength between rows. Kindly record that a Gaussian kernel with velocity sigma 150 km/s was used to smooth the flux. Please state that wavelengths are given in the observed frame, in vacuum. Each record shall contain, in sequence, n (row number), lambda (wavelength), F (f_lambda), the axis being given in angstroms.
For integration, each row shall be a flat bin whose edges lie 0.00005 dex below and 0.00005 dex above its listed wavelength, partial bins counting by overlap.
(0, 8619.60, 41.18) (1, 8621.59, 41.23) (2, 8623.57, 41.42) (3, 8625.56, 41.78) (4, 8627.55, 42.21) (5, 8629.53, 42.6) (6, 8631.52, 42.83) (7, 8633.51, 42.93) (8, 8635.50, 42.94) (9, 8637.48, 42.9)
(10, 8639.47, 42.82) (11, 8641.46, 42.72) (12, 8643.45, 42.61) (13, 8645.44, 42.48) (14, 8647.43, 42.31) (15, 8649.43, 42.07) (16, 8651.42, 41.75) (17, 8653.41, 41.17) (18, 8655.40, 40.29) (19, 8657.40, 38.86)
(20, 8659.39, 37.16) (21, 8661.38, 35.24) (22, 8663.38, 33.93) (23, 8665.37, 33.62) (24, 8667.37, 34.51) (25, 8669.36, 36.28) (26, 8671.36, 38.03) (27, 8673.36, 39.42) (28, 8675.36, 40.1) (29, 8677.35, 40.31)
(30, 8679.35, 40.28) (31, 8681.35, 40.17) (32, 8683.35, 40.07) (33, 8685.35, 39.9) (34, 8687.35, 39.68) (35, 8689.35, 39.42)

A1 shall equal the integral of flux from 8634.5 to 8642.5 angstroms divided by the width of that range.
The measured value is 42.9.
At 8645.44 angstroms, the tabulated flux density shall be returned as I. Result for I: 42.48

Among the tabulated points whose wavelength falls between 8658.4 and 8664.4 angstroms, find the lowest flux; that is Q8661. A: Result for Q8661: 33.93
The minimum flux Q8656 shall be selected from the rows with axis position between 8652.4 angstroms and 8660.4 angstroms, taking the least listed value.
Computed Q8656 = 37.16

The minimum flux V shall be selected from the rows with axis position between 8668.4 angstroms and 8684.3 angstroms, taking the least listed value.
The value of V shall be 36.28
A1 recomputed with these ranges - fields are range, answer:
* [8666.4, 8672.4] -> 36.3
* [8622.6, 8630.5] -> 42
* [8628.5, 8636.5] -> 42.9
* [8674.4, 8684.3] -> 40.2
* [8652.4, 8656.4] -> 40.8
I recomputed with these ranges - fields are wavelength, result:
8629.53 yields 42.6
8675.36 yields 40.1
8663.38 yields 33.93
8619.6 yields 41.18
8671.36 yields 38.03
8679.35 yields 40.28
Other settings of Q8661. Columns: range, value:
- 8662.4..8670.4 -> 33.62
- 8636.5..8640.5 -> 42.82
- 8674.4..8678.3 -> 40.1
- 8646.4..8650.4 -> 42.07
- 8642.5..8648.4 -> 42.31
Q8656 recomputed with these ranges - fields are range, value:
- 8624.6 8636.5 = 41.78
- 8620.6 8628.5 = 41.23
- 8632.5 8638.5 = 42.9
